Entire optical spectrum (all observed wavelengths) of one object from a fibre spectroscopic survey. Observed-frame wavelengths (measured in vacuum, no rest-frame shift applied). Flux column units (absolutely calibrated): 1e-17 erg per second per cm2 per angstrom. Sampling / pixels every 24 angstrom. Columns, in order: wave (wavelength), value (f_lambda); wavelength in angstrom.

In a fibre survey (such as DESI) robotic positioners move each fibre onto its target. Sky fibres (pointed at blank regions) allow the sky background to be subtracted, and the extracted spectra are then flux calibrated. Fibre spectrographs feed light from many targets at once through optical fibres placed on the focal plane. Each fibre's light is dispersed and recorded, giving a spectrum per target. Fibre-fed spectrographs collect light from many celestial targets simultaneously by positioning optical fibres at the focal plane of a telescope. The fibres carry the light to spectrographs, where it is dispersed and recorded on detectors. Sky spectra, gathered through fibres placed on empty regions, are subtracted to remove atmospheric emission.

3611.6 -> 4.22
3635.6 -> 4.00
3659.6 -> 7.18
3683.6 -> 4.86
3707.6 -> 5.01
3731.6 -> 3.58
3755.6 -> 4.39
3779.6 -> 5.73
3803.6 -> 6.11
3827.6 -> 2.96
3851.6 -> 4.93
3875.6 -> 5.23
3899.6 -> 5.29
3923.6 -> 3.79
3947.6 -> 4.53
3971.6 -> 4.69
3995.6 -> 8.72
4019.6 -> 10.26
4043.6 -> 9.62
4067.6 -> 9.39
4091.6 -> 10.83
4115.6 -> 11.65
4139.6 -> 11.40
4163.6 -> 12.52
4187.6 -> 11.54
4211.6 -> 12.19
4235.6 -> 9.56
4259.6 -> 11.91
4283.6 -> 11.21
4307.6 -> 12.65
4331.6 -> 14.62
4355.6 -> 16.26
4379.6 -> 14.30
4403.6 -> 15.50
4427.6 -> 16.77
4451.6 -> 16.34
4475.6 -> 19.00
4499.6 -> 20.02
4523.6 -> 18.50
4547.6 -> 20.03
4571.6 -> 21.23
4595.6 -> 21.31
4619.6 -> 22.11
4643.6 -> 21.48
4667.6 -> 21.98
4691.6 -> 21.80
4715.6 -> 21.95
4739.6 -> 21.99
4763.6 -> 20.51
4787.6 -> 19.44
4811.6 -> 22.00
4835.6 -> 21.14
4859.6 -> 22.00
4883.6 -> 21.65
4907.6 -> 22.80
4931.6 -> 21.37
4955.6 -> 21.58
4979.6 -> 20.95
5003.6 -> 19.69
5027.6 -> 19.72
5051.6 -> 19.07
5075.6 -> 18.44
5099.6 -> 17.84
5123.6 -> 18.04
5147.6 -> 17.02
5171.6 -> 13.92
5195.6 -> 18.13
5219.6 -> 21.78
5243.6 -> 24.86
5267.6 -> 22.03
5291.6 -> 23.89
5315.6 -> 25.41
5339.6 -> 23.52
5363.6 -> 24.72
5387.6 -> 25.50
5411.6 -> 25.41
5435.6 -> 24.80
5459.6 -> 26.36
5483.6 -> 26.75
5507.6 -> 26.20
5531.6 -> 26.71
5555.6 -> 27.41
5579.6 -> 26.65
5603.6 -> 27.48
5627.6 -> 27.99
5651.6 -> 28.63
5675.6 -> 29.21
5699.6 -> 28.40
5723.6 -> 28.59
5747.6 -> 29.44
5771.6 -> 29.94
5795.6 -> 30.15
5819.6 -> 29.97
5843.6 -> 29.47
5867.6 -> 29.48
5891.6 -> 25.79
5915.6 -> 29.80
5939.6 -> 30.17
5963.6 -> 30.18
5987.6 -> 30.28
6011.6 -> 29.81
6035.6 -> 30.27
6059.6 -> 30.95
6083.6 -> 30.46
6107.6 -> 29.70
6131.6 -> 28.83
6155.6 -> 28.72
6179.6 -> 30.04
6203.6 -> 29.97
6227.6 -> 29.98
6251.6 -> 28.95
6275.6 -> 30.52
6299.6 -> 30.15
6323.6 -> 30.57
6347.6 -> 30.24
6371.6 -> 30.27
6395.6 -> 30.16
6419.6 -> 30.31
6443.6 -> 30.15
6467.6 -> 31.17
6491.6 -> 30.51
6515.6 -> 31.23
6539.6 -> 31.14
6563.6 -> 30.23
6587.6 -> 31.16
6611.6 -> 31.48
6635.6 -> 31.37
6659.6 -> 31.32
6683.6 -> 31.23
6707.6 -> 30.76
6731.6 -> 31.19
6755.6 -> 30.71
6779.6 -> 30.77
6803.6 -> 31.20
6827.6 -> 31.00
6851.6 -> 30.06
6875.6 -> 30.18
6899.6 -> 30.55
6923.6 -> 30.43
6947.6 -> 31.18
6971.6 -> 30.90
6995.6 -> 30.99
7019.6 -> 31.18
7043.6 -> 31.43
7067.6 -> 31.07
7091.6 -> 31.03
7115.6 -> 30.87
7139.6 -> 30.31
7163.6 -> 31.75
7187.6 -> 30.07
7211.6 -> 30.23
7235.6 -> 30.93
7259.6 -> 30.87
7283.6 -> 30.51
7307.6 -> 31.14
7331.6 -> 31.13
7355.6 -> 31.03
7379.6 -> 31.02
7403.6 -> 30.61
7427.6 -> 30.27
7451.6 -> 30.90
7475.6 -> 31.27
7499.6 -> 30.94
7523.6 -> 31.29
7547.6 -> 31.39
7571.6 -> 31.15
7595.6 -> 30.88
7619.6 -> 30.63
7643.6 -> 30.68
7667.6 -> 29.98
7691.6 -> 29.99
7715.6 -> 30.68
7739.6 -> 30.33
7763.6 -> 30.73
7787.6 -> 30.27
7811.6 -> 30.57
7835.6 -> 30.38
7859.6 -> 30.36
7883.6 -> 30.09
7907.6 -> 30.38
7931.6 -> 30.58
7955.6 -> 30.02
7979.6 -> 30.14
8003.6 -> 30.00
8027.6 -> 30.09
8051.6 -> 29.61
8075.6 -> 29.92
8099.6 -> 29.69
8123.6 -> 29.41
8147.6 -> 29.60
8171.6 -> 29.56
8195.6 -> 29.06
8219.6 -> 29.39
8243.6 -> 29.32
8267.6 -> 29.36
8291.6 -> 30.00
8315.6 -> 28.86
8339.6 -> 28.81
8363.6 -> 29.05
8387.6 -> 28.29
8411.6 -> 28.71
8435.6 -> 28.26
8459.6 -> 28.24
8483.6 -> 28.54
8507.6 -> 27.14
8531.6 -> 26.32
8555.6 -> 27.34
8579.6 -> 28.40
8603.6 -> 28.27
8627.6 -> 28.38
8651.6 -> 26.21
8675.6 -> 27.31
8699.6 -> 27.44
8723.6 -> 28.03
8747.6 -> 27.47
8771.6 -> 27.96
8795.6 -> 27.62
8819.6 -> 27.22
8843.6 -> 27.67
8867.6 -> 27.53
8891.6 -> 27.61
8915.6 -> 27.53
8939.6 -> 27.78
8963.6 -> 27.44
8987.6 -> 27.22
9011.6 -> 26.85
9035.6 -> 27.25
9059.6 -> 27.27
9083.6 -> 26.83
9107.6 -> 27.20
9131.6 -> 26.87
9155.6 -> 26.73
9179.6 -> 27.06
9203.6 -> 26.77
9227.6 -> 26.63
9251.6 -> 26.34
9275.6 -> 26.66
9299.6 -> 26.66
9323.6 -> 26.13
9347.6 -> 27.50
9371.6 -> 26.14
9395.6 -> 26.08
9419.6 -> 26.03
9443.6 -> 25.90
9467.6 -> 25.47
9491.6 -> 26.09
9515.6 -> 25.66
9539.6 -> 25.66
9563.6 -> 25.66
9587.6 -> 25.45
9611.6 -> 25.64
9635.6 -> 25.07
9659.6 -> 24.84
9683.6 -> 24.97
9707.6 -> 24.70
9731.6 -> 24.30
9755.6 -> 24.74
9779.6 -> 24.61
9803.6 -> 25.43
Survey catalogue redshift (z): 0.000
